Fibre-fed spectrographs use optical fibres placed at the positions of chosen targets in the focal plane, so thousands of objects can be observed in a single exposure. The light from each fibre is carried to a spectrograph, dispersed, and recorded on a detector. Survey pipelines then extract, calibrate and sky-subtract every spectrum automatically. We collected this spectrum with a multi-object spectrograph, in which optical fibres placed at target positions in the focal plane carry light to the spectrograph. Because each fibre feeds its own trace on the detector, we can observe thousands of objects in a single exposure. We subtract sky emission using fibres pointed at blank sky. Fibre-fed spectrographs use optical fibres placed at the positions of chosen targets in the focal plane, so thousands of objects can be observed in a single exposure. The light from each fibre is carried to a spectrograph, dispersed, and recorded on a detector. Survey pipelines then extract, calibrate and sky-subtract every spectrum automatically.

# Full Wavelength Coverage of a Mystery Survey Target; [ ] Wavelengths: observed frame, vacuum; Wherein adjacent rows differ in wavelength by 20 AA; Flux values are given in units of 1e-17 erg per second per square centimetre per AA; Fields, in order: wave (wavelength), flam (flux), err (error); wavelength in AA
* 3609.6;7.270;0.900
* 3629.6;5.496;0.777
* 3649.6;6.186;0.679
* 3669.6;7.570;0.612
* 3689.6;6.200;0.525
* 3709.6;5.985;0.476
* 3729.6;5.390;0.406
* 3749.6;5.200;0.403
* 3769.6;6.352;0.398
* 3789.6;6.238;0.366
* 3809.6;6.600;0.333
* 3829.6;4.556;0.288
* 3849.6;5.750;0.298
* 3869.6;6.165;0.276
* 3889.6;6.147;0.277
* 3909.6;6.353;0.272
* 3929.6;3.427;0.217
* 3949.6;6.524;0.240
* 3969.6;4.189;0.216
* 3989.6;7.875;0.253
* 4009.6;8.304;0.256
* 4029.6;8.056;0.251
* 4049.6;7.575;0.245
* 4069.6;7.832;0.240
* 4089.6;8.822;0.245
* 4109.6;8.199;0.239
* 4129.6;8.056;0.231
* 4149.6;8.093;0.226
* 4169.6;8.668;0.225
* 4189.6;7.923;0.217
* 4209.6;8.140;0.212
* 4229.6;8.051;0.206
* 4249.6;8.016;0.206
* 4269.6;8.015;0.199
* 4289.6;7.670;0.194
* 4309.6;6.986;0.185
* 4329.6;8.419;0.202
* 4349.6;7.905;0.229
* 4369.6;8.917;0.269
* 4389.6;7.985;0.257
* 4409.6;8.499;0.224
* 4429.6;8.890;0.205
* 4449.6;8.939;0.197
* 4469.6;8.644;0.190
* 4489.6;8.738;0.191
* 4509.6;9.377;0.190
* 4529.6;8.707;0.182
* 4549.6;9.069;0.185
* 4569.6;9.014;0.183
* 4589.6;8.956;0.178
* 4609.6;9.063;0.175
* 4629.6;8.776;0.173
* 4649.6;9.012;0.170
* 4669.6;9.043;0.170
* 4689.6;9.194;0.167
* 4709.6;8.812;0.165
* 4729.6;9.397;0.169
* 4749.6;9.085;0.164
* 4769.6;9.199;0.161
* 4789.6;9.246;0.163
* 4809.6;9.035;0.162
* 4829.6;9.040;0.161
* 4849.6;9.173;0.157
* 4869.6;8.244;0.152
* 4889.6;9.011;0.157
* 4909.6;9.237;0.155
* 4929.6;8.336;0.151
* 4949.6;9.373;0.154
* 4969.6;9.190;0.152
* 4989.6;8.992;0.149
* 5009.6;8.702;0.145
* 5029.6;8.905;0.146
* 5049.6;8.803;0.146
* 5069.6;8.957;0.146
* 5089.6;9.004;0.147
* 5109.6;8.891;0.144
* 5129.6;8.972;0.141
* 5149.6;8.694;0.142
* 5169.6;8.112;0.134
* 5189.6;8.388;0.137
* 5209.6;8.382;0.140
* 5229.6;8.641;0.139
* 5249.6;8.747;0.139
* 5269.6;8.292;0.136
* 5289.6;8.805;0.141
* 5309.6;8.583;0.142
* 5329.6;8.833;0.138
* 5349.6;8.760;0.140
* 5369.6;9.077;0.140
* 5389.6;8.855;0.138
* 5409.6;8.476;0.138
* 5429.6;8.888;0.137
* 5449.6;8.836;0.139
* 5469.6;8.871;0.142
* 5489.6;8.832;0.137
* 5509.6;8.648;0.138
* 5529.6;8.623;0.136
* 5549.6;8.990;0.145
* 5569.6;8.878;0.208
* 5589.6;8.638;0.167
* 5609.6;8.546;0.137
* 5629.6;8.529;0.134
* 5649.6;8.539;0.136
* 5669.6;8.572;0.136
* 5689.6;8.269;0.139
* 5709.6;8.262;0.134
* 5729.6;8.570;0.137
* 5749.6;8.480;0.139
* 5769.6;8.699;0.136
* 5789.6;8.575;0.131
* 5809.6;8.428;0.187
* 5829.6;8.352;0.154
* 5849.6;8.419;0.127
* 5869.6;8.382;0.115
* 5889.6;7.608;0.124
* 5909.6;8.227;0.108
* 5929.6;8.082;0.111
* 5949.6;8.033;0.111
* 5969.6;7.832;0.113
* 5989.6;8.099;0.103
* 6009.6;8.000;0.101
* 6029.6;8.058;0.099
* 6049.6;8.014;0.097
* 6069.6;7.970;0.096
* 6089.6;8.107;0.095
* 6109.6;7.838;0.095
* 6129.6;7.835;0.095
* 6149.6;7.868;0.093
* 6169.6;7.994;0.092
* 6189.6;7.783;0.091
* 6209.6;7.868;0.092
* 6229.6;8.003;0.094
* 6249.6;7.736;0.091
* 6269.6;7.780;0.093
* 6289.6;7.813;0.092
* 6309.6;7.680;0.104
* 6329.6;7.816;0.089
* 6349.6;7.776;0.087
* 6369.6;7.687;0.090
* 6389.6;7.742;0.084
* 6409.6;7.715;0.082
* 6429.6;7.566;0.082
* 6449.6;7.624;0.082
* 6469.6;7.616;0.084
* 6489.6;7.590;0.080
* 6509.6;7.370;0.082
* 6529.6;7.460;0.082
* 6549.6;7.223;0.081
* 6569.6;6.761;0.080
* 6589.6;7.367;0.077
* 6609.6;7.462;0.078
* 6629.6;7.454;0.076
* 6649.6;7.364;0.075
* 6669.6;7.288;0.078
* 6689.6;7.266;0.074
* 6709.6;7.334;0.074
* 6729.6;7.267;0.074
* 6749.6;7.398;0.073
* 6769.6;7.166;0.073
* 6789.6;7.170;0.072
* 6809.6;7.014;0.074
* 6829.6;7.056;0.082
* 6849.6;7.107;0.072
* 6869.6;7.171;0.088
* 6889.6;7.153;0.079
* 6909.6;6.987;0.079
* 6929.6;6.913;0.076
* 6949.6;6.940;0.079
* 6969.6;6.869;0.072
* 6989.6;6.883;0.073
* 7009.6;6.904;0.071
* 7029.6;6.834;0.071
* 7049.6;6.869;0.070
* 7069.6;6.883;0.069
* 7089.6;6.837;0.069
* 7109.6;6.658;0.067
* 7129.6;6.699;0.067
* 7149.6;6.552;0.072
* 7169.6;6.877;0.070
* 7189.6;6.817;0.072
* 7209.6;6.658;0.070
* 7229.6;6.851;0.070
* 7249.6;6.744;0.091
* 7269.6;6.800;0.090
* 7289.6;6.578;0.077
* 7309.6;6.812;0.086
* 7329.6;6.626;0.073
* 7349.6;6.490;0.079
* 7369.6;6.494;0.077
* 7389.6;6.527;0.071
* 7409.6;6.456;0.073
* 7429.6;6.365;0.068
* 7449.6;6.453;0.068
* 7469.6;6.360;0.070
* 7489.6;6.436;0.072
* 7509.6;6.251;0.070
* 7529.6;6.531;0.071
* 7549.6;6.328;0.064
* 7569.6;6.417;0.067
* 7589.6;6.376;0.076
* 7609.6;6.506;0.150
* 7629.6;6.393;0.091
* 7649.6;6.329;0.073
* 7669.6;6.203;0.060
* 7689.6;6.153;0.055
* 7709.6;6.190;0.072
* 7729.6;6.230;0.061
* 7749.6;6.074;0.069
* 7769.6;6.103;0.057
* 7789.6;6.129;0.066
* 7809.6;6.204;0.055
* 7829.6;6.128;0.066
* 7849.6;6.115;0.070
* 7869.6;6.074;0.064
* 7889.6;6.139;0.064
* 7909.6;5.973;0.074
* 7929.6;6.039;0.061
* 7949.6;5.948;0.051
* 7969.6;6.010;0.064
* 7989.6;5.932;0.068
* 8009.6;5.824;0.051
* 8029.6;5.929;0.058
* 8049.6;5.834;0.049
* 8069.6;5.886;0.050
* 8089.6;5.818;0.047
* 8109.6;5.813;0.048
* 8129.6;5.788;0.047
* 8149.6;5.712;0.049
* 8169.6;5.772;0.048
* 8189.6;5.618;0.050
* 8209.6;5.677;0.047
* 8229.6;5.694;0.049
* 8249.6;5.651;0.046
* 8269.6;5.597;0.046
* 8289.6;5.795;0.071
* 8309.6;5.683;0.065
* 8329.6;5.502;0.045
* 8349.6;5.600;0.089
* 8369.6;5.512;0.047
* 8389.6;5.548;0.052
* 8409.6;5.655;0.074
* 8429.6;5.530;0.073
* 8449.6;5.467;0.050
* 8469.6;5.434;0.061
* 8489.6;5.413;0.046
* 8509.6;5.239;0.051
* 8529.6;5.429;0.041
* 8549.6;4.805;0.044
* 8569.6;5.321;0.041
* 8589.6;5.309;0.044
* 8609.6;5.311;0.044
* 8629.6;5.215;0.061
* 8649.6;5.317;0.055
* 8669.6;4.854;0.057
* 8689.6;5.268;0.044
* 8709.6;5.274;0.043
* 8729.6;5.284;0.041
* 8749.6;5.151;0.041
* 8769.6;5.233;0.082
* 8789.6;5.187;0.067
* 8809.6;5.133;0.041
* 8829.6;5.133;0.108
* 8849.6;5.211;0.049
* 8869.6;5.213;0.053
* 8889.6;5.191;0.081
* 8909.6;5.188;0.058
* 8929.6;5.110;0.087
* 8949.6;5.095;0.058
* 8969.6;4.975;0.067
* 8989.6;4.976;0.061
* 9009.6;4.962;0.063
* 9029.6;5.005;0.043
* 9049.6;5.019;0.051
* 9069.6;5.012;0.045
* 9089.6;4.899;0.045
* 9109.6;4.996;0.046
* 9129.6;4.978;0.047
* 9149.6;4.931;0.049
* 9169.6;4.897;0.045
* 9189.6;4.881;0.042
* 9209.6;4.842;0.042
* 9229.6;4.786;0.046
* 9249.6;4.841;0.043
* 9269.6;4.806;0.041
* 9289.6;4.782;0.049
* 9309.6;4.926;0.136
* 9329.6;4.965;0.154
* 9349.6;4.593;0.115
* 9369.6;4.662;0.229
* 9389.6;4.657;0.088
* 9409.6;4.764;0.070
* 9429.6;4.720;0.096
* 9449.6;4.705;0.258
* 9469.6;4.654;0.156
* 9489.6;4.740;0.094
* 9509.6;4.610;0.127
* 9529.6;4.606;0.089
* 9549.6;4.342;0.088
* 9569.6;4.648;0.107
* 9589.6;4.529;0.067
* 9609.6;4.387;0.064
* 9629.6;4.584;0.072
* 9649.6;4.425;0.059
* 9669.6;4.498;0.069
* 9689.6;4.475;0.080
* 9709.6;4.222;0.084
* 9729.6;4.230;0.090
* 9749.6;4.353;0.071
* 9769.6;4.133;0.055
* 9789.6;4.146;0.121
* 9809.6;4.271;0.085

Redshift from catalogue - 0.000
